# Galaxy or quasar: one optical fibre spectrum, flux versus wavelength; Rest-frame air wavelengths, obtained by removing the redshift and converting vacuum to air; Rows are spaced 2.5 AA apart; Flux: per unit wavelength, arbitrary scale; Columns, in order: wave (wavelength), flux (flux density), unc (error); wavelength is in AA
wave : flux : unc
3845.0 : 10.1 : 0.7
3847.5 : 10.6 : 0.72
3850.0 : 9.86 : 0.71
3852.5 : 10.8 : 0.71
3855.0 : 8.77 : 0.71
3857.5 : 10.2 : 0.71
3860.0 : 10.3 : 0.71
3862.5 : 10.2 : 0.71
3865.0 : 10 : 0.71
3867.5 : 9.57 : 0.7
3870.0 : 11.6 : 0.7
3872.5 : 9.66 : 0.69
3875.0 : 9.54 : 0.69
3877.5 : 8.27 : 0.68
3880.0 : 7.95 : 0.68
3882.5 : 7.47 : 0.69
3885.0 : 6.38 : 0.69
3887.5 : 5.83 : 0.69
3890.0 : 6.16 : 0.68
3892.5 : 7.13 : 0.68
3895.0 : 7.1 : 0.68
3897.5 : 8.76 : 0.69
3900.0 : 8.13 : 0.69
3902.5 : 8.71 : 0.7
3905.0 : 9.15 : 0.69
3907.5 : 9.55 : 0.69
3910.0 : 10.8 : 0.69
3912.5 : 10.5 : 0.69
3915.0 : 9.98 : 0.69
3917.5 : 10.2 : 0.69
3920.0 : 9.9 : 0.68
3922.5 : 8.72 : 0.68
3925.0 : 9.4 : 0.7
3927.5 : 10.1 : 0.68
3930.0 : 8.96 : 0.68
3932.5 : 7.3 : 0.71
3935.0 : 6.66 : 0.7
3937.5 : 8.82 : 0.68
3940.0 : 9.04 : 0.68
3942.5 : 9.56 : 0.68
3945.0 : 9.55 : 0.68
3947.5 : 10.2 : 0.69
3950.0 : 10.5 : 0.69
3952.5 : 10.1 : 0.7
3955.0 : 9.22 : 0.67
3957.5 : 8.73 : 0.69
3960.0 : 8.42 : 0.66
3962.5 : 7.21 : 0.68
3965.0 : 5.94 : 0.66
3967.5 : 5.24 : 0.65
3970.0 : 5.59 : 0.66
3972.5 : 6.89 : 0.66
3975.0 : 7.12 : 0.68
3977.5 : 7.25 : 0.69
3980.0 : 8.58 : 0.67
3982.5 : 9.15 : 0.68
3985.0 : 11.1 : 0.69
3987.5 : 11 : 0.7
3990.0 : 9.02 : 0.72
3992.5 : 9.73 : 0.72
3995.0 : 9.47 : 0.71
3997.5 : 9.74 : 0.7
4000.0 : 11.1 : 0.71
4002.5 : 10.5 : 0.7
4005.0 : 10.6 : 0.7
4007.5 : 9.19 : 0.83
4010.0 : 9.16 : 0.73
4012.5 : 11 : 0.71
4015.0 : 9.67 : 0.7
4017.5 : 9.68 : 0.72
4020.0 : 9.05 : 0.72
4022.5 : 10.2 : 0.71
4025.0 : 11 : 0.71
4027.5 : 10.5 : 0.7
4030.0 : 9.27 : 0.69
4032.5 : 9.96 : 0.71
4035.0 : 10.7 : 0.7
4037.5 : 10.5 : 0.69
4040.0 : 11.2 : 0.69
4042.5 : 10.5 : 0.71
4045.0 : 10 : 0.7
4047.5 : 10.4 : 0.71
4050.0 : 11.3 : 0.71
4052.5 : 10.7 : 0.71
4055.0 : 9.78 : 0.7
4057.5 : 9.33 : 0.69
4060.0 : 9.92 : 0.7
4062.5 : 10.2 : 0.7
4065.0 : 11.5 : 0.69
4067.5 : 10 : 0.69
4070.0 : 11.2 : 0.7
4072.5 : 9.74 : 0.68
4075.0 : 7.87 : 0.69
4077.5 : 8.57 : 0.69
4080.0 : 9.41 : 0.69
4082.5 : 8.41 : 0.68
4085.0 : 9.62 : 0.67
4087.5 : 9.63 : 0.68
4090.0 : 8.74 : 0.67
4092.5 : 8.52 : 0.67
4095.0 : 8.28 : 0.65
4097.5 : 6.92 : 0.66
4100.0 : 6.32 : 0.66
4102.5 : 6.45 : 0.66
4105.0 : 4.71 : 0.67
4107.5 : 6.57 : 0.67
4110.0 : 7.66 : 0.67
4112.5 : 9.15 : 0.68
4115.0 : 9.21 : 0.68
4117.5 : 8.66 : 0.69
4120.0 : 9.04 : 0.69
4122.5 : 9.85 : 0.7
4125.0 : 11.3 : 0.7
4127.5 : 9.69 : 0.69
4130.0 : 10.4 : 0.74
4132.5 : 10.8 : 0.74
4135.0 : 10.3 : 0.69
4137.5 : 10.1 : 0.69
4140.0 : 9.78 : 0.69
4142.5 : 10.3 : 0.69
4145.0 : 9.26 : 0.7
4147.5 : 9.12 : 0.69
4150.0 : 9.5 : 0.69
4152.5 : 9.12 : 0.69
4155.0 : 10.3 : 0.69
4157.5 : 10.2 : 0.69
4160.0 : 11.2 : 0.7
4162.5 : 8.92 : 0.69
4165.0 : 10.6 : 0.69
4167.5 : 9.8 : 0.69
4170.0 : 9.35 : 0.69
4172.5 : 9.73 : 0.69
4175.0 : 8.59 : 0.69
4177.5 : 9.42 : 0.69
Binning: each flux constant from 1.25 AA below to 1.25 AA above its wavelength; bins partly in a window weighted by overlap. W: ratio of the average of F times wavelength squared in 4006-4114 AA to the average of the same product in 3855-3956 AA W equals 1.12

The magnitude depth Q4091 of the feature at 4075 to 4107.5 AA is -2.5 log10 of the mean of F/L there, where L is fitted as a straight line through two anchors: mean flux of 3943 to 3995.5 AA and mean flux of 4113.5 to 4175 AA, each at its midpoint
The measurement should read 0.19 mag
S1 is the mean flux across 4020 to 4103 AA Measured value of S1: 9.62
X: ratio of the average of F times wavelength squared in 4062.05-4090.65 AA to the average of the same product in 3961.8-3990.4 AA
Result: 1.29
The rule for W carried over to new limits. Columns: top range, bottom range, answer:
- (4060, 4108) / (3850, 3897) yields 1.10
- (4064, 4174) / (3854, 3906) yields 1.21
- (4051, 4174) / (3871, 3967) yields 1.18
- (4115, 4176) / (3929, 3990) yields 1.28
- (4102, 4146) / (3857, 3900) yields 1.21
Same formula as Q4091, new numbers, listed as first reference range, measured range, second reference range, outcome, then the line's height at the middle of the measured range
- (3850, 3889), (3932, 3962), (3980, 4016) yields 0.07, 9.64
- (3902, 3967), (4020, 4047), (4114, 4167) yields -0.09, 9.47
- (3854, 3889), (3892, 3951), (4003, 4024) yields 0.02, 9.28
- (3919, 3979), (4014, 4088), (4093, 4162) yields -0.15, 8.74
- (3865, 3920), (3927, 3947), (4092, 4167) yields 0.01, 8.81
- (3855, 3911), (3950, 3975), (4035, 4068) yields 0.24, 9.54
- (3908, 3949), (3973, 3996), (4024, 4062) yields 0.09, 9.84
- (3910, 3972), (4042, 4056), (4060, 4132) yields -0.18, 8.85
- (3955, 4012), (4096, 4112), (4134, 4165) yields 0.40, 9.55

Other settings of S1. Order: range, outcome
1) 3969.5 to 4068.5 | 9.82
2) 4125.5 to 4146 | 10.1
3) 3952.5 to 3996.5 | 8.28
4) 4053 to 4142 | 9.1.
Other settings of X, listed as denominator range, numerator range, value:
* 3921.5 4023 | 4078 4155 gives 1.07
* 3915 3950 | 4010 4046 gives 1.16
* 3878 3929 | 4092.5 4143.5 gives 1.13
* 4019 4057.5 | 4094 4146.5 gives 0.89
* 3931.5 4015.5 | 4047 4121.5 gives 1.06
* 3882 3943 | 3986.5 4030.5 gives 1.22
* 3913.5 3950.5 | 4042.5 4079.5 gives 1.16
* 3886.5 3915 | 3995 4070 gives 1.29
